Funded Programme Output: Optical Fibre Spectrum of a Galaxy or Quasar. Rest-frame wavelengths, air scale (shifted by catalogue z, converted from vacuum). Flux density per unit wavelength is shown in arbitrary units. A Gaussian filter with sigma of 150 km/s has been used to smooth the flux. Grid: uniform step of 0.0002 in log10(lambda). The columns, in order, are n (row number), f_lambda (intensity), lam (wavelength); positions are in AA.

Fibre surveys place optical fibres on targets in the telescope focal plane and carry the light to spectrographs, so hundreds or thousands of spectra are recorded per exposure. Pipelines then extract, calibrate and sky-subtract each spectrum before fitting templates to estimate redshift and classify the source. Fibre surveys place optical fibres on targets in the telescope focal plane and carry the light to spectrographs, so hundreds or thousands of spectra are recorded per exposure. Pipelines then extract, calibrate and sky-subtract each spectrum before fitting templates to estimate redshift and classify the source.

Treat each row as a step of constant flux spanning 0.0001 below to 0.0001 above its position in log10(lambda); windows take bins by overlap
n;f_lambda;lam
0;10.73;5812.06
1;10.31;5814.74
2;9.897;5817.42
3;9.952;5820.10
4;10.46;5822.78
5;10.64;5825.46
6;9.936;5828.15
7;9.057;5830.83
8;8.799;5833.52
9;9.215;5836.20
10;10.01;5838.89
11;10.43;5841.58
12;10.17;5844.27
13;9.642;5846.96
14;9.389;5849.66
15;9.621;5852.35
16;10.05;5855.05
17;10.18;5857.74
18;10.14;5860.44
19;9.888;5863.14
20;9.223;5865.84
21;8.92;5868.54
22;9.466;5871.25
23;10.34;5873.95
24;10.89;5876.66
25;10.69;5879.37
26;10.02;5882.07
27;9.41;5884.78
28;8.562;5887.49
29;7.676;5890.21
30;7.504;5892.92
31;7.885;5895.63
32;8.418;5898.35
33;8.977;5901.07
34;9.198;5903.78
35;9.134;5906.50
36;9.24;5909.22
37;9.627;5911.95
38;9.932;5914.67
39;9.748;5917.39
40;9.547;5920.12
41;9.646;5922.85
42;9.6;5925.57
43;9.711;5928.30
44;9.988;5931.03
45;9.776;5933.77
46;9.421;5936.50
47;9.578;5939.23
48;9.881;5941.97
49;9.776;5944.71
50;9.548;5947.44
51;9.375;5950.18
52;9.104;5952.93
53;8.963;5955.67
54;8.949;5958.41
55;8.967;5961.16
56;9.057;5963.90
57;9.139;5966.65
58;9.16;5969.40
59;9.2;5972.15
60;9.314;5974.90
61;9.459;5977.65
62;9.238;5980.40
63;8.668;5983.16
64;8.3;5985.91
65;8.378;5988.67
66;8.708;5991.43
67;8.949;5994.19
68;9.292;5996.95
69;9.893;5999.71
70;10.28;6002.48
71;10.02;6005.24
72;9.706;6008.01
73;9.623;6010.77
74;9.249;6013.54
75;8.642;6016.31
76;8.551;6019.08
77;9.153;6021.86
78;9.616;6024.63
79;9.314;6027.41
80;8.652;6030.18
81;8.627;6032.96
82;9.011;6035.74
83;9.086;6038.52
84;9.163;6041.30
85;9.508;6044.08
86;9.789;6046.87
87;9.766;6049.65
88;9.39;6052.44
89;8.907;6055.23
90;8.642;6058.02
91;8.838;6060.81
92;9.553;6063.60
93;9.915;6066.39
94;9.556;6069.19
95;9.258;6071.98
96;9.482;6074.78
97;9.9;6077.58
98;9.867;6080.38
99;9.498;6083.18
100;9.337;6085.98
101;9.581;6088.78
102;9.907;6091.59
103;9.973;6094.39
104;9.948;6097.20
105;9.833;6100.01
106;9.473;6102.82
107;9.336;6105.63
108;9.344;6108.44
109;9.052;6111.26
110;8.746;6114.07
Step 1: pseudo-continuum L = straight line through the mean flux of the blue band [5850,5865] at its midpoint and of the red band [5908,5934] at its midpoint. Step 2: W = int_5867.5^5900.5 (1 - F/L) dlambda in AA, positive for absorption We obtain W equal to 2.3 AA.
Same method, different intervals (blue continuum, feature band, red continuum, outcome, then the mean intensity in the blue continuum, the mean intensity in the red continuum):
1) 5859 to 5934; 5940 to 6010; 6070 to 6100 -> 1.9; 9.39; 9.68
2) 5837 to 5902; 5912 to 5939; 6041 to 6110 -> -0.6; 9.48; 9.51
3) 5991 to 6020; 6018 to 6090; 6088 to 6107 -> 1.9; 9.39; 9.73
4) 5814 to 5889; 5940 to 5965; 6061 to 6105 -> 1.1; 9.82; 9.64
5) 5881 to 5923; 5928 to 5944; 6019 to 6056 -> -1.2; 9.01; 9.21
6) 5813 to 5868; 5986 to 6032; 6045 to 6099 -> 1.9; 9.84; 9.53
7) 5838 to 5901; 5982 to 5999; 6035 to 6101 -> 1.3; 9.48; 9.49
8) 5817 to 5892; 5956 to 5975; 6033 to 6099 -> 1.0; 9.72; 9.46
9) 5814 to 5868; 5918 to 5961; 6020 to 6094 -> 0.5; 9.83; 9.36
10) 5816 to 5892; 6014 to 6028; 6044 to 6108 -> 0.8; 9.73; 9.53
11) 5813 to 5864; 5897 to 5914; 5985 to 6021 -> 0.8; 9.89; 9.21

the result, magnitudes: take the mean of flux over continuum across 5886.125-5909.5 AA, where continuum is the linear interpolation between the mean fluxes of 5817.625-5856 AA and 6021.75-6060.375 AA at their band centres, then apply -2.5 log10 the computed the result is 0.14 mag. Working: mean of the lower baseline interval 9.81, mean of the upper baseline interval 9.18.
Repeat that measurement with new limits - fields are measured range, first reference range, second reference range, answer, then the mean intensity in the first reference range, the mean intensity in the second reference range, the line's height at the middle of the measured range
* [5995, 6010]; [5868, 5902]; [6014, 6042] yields -0.091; 9.14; 8.99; 9.01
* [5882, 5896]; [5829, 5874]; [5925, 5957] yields 0.145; 9.66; 9.56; 9.62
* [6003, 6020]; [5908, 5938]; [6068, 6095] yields 0.031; 9.66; 9.63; 9.64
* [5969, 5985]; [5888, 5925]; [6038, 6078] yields 0.001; 8.97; 9.38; 9.16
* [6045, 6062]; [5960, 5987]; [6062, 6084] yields 0.033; 9.06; 9.62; 9.51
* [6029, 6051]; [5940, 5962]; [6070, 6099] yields 0.041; 9.33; 9.68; 9.56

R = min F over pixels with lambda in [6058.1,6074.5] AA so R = 8.838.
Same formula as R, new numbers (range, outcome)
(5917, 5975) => 8.949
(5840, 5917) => 7.504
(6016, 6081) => 8.551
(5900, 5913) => 8.977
